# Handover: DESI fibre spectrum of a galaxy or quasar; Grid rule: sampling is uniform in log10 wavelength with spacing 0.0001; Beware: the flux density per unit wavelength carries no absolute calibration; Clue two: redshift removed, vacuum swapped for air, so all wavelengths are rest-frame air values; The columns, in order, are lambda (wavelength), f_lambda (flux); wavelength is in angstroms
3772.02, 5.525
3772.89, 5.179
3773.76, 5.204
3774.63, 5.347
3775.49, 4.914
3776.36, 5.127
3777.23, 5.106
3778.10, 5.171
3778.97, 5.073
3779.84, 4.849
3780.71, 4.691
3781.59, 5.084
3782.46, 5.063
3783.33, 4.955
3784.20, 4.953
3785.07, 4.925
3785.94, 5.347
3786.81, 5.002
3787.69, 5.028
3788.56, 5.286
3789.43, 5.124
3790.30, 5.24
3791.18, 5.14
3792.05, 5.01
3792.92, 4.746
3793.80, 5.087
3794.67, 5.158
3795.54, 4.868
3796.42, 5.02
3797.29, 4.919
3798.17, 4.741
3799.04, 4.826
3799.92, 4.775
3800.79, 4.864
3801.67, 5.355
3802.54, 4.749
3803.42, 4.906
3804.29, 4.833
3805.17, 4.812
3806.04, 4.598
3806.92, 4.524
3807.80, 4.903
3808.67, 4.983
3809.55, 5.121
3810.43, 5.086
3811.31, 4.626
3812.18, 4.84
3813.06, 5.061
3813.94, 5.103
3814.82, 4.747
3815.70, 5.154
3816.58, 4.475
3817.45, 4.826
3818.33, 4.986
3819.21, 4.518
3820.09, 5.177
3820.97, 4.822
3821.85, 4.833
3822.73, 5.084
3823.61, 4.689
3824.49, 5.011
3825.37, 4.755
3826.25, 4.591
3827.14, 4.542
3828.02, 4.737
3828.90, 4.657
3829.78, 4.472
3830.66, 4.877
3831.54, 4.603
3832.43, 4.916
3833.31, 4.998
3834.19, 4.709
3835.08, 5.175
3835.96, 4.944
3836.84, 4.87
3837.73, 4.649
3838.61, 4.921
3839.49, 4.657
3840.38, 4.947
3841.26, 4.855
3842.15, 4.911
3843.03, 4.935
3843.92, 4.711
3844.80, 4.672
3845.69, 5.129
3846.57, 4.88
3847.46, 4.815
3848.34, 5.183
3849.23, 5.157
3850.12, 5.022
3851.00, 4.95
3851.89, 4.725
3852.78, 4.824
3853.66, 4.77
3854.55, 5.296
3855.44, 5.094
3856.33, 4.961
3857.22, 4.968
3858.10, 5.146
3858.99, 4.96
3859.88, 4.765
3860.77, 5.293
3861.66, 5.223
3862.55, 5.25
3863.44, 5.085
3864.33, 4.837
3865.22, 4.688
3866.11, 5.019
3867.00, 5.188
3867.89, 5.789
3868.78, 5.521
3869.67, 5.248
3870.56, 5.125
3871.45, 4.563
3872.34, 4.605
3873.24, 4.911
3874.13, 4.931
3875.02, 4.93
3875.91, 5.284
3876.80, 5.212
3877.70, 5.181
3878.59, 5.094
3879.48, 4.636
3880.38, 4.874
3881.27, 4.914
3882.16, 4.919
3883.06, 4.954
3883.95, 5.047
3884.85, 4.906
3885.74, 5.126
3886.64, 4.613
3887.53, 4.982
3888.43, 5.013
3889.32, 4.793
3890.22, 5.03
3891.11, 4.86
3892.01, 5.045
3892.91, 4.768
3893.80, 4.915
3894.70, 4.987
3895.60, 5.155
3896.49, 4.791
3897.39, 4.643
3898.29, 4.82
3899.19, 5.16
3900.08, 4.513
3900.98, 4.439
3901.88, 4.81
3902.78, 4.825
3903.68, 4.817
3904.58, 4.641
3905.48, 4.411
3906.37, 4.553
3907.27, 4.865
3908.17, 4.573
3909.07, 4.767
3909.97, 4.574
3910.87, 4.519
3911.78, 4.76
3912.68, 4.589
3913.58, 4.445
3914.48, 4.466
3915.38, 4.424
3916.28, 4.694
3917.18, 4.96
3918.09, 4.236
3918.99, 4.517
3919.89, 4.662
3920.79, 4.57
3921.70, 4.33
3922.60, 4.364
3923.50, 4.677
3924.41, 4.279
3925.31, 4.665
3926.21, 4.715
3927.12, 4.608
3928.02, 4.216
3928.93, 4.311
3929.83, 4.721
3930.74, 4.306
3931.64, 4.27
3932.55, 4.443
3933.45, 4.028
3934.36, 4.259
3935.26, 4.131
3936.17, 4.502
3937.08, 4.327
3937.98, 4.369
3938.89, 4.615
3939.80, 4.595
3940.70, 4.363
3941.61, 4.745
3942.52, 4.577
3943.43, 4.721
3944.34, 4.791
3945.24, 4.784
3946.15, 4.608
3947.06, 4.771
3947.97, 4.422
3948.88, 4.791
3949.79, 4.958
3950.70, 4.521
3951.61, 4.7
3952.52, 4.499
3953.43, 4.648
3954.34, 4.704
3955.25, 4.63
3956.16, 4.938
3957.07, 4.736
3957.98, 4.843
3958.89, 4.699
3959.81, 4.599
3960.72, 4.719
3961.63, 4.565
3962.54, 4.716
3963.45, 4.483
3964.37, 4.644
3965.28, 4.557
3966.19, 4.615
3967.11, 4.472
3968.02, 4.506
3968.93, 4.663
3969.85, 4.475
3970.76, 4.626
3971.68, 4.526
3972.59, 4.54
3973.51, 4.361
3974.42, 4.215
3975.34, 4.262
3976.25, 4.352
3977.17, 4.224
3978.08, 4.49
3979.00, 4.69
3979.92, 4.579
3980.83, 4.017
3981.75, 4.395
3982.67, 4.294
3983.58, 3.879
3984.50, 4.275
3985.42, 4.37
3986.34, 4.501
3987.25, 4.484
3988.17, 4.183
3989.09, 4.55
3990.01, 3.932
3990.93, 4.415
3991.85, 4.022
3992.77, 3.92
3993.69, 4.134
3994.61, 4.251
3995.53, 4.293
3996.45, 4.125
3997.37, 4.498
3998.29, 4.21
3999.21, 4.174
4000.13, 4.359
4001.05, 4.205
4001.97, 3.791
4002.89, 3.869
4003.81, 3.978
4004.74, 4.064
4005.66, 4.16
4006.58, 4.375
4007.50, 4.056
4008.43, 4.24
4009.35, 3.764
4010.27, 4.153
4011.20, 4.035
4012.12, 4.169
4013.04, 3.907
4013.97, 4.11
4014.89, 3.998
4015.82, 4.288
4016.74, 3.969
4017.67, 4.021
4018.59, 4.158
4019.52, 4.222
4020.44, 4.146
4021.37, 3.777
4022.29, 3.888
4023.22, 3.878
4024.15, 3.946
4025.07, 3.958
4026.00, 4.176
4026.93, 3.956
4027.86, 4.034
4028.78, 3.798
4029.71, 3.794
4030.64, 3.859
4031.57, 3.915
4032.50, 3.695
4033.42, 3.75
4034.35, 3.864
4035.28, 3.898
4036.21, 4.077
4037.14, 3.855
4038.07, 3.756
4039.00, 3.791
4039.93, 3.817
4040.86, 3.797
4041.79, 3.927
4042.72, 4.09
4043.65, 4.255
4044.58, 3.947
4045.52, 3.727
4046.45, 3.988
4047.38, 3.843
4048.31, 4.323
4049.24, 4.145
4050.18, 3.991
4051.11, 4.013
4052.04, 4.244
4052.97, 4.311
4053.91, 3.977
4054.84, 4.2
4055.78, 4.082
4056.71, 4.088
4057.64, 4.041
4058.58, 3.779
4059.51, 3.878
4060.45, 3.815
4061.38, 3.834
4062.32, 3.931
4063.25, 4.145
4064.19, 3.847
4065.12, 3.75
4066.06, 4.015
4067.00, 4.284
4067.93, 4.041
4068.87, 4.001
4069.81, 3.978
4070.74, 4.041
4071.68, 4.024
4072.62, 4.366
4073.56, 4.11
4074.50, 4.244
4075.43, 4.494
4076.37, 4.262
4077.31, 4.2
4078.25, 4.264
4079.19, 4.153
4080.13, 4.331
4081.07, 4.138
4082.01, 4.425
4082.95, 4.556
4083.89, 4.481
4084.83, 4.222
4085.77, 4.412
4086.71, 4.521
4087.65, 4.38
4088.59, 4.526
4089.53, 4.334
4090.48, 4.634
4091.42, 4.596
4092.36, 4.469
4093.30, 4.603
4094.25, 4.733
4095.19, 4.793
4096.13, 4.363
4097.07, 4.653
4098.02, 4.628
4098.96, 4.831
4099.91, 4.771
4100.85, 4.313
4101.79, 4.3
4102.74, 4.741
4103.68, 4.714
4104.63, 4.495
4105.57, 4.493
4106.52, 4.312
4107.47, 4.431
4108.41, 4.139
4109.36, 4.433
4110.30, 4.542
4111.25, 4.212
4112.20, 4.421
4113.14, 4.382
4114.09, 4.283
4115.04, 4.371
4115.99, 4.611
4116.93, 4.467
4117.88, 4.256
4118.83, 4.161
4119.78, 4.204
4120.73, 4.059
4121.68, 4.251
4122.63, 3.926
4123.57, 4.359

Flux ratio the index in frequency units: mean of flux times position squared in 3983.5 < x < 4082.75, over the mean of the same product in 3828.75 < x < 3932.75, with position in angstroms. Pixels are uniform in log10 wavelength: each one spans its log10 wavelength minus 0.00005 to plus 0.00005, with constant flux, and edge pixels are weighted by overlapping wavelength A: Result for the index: 0.91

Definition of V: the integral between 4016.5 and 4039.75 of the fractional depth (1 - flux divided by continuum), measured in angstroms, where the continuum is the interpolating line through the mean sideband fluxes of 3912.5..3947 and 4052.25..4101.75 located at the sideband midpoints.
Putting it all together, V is 2.2 angstroms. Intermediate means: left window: 4.5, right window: 4.27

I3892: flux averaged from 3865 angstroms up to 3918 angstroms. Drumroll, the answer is 4.86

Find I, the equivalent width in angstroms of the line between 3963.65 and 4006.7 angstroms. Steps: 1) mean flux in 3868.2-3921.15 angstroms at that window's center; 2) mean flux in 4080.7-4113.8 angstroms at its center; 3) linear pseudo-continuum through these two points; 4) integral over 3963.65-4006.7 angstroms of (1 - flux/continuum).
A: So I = 3.3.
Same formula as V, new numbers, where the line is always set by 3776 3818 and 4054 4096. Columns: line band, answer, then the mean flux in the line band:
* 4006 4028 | 1.6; 4.05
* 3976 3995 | 0.8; 4.28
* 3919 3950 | 0.6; 4.51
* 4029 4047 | 1.8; 3.88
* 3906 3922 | 0.2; 4.58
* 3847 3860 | -0.5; 4.98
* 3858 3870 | -0.9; 5.14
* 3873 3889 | -0.8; 4.98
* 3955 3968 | -0.4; 4.65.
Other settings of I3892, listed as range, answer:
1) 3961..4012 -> 4.3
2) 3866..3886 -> 5.04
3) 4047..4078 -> 4.07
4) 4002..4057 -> 4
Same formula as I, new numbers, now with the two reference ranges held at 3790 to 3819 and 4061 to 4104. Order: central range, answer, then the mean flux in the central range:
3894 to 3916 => 0.0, 4.69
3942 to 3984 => 0.2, 4.56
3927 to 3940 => 0.8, 4.37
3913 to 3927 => 0.4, 4.54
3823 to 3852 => 0.0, 4.84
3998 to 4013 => 1.3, 4.1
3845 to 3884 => -1.9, 5.02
